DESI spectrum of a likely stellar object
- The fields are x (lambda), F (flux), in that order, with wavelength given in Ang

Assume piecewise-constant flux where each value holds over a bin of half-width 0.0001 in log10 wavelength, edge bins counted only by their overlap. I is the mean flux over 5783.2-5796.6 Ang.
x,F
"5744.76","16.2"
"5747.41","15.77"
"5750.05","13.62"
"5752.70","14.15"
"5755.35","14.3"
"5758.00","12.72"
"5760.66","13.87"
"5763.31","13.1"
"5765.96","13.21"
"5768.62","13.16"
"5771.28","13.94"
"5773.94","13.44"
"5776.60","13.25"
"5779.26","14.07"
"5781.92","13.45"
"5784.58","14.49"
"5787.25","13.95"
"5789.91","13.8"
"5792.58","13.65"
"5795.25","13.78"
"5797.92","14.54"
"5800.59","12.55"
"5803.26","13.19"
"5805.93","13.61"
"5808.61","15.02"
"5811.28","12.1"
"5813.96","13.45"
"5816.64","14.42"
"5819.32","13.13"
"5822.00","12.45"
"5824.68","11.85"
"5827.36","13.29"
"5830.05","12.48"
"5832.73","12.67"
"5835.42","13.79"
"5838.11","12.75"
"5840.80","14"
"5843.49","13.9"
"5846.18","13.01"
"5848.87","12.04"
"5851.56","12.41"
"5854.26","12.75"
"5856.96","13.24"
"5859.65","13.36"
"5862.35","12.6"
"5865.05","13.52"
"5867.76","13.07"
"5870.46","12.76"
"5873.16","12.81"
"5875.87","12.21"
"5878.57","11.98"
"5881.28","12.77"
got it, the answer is 13.9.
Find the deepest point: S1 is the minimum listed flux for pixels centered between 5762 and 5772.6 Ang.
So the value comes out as 13.1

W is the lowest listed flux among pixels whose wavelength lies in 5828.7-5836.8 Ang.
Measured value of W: 12.48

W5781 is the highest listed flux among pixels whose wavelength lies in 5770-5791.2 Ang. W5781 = 14.49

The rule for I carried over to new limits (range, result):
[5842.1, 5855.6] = 12.8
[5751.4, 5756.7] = 14.2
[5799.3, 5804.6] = 12.9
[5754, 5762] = 13.6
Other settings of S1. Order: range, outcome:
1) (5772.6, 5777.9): 13.25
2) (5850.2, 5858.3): 12.41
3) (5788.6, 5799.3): 13.65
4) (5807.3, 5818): 12.1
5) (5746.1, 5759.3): 12.72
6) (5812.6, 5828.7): 11.85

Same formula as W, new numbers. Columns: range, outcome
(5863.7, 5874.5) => 12.76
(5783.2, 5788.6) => 13.95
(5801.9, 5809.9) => 13.19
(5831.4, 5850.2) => 12.04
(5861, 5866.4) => 12.6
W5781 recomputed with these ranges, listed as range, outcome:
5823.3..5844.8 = 14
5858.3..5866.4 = 13.52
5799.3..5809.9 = 15.02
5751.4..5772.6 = 14.3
